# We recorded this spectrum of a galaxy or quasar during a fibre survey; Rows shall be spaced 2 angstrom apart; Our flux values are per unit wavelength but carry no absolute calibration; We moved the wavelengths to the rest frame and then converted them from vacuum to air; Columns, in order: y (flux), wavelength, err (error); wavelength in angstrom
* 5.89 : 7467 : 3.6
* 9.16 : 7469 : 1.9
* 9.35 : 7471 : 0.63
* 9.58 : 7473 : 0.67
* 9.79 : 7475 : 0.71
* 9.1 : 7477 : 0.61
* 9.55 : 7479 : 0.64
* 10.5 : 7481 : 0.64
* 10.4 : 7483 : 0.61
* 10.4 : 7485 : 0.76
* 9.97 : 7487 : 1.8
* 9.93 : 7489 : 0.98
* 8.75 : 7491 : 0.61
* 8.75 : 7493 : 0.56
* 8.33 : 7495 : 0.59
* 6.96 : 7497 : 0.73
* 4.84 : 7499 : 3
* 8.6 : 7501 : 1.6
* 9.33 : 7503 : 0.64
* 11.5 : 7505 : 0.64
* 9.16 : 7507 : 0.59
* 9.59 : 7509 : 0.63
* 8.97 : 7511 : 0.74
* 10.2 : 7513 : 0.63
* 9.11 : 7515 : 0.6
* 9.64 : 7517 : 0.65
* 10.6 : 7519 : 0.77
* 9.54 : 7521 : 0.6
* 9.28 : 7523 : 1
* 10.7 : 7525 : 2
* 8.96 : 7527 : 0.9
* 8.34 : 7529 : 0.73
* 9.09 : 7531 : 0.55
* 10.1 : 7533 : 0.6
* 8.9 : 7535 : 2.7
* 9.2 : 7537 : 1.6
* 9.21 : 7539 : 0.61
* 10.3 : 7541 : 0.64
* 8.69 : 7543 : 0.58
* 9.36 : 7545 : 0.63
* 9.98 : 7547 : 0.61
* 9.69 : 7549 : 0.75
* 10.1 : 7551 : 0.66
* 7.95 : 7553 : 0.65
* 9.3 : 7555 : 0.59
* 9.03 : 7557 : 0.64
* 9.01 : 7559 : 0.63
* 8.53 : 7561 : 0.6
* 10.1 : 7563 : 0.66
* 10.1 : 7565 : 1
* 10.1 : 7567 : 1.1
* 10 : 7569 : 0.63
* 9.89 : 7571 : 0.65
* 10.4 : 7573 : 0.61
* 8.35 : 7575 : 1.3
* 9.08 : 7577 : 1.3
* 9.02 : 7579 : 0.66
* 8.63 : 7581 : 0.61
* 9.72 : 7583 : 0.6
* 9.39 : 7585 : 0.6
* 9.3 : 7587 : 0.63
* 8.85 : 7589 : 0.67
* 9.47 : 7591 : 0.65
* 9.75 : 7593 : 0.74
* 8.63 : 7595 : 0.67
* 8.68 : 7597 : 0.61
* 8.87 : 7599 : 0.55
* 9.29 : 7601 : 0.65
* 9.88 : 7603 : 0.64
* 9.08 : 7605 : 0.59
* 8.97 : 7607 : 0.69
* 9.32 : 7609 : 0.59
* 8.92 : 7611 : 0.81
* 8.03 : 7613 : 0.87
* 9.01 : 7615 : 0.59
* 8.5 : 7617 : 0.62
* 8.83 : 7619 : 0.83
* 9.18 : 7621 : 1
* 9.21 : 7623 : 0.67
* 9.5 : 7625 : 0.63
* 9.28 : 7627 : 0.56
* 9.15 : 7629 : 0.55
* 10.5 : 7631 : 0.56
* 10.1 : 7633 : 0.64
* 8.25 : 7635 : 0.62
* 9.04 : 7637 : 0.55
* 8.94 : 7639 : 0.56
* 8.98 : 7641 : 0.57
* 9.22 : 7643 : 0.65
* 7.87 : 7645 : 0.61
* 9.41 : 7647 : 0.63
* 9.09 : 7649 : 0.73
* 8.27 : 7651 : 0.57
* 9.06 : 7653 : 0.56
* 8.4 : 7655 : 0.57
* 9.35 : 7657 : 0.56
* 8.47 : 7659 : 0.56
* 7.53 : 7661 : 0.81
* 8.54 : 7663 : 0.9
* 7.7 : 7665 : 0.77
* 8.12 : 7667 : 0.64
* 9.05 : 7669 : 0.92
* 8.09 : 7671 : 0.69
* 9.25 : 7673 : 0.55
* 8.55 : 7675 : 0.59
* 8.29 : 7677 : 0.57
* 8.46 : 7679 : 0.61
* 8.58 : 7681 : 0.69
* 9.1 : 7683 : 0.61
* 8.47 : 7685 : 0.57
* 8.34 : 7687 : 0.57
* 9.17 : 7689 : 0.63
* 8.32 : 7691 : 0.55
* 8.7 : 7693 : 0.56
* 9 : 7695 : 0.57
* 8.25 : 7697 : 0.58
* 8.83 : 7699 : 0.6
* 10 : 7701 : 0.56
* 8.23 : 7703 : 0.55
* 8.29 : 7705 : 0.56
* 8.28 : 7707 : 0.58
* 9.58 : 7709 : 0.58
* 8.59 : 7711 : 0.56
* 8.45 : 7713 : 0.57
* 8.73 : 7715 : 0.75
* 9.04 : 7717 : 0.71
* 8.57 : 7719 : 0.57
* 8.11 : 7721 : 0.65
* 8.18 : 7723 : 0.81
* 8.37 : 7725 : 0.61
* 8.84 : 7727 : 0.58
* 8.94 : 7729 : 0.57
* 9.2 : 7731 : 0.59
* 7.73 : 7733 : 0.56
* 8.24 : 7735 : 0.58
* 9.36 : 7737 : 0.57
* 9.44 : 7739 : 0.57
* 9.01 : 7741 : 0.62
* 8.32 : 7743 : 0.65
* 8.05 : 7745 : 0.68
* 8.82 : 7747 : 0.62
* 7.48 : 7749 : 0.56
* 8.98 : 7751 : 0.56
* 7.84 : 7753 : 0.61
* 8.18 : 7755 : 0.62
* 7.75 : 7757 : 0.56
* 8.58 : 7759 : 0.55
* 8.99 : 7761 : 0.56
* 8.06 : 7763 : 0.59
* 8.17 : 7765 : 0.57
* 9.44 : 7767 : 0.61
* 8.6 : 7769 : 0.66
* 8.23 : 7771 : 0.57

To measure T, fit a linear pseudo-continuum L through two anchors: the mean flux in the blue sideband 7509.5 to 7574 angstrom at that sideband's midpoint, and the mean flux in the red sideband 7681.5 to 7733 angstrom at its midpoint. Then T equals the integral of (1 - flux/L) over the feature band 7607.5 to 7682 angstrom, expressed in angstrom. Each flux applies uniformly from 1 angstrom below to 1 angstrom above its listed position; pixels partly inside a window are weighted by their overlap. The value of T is 1.5 angstrom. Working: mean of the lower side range 9.51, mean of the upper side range 8.68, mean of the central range 8.81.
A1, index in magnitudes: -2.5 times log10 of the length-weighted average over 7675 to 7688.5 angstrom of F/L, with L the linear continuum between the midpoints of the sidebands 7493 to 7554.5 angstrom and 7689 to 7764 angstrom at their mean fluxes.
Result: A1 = 0.02 mag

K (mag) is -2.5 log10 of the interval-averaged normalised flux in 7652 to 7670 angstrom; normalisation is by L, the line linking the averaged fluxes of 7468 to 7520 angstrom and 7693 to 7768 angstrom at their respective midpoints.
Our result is 0.042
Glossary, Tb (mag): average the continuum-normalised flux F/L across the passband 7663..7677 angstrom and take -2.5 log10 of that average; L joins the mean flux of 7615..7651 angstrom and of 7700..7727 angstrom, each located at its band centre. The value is 0.05 mag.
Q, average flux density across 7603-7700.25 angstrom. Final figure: 8.81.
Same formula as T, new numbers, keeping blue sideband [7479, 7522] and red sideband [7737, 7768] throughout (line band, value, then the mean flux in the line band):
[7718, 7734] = 0.2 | 8.49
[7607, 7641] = -0.7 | 9.1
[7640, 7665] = 0.5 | 8.64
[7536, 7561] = -0.4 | 9.29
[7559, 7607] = -1.6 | 9.34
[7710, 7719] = -0.1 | 8.69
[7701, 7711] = -0.1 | 8.73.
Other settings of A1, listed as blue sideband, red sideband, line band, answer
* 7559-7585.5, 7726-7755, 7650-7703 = 0.038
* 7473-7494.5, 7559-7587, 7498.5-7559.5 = 0.026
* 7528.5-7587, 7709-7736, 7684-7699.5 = 0.012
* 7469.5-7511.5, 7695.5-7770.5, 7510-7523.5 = -0.057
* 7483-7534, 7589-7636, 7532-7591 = -0.023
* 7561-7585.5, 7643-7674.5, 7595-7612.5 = 0.014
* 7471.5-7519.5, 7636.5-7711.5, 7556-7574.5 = -0.069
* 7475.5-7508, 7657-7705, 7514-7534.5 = -0.056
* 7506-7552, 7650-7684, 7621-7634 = -0.093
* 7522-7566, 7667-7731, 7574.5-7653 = -0.003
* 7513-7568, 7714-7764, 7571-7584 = 0.003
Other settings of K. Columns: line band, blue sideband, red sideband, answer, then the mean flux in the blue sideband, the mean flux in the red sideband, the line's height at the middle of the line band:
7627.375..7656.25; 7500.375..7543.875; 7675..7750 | -0.01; 9.51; 8.63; 8.96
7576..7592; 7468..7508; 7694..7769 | -0.03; 9.2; 8.59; 8.96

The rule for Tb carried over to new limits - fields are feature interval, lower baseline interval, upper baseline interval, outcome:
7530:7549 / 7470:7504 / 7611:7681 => -0.05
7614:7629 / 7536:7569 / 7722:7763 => 0.00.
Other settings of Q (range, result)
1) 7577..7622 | 9.06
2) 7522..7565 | 9.34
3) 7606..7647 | 9.05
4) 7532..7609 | 9.34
